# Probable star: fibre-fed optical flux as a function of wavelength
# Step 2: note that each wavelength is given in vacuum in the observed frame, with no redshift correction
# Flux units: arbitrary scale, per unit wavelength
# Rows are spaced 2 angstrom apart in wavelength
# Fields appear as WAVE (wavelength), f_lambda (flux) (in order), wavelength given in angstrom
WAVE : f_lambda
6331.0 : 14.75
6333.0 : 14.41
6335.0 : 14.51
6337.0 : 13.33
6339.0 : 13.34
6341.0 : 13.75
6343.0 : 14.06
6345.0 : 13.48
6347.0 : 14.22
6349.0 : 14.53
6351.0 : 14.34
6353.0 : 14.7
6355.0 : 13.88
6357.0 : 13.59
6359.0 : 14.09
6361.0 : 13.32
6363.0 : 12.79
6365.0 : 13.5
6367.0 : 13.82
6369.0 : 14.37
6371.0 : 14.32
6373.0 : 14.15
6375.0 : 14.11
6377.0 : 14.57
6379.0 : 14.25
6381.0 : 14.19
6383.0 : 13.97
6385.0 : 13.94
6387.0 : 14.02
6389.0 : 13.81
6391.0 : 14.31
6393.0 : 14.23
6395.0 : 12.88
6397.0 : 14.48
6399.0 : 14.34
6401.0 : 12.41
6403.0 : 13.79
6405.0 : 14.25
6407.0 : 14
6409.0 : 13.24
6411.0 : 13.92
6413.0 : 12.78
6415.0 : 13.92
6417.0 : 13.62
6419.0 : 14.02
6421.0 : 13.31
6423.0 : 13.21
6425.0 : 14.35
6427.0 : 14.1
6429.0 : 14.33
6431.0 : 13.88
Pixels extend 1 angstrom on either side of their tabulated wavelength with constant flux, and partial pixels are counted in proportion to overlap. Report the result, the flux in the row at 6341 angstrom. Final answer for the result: 13.75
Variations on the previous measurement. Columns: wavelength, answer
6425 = 14.35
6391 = 14.31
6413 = 12.78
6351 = 14.34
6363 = 12.79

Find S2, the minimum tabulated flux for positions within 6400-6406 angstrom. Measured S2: 12.41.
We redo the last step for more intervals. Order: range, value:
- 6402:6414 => 12.78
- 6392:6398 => 12.88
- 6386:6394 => 13.81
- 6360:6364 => 12.79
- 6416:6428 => 13.21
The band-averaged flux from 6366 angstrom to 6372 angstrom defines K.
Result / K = 14.2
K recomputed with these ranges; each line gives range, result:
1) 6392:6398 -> 13.9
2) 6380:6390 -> 14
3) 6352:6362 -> 13.9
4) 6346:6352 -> 14.4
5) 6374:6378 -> 14.3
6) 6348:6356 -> 14.4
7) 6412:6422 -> 13.5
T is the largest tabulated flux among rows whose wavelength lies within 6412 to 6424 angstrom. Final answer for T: 14.02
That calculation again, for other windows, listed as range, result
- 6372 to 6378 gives 14.57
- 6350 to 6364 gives 14.7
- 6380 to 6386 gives 14.19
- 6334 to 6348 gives 14.51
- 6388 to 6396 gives 14.31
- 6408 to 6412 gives 13.92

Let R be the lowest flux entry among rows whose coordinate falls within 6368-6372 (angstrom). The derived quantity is 14.32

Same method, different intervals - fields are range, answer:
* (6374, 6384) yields 13.97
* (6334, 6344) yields 13.33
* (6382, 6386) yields 13.94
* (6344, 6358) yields 13.48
